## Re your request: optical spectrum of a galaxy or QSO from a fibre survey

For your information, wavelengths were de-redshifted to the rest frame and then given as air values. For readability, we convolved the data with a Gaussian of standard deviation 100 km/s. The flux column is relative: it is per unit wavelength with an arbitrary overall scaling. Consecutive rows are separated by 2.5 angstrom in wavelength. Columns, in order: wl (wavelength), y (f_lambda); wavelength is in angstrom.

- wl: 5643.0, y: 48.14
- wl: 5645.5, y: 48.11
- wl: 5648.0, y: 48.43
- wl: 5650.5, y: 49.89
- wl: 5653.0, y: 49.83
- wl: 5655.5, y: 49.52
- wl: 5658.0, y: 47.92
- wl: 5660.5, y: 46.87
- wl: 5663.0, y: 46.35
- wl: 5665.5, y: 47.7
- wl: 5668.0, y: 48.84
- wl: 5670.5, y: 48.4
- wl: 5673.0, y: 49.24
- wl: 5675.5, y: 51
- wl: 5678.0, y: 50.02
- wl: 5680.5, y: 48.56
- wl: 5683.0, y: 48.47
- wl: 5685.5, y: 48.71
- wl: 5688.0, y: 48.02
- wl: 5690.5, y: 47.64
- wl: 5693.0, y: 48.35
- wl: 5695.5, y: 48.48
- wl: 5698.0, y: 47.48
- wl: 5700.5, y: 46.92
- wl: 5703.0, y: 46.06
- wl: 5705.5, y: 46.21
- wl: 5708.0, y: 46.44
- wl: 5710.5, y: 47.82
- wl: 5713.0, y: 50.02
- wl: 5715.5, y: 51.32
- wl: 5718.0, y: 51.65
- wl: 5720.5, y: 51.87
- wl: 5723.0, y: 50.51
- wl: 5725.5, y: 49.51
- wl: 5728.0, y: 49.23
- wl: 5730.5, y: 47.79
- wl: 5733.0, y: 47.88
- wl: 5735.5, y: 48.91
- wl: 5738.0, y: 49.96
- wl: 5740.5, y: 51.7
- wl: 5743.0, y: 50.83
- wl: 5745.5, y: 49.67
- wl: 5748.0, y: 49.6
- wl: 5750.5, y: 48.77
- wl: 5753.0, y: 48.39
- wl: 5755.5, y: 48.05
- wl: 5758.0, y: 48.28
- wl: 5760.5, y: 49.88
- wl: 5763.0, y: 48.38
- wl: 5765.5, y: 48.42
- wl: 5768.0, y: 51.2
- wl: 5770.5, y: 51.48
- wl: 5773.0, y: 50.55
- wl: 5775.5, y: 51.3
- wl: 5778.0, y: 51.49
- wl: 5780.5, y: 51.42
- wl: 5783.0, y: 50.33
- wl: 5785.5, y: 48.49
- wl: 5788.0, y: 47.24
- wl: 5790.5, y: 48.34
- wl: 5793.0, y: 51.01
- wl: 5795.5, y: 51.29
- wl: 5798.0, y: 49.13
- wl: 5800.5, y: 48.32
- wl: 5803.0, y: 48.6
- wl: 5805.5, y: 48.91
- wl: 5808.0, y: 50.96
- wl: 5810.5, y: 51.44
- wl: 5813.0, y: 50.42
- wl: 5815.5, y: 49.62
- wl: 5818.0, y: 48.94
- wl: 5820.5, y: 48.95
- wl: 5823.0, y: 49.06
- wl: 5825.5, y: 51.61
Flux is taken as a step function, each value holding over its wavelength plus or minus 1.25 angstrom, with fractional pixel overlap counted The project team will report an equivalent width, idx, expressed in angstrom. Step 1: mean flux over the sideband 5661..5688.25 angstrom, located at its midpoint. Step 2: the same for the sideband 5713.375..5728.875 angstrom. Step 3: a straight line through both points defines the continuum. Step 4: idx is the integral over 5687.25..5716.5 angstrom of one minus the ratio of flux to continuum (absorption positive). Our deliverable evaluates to 1.2 angstrom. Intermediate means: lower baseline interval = 48.6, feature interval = 47.9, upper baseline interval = 50.7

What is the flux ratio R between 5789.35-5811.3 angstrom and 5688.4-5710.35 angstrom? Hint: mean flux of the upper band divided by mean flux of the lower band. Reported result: 1.05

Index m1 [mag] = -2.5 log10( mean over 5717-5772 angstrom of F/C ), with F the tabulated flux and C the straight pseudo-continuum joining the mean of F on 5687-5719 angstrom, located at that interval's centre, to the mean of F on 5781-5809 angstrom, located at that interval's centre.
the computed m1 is -0.020 mag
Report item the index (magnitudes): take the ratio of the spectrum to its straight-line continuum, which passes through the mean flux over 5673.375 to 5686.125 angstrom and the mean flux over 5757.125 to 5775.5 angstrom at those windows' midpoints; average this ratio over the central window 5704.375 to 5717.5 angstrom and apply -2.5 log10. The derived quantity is 0.02 mag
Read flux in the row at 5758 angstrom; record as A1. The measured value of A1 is 48.28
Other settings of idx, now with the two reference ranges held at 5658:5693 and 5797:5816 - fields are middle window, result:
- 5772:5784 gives -0.40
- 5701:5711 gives 0.44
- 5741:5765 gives 0.01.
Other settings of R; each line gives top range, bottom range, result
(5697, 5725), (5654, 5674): 1.01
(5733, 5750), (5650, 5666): 1.03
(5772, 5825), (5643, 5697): 1.03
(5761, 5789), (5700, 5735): 1.02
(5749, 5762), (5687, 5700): 1.02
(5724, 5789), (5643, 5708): 1.03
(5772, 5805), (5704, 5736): 1.01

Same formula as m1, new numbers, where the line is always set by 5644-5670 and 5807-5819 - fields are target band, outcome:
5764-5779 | -0.020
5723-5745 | -0.005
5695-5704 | 0.039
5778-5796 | 0.004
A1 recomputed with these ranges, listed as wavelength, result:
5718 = 51.65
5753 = 48.39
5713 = 50.02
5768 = 51.2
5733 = 47.88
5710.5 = 47.82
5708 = 46.44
